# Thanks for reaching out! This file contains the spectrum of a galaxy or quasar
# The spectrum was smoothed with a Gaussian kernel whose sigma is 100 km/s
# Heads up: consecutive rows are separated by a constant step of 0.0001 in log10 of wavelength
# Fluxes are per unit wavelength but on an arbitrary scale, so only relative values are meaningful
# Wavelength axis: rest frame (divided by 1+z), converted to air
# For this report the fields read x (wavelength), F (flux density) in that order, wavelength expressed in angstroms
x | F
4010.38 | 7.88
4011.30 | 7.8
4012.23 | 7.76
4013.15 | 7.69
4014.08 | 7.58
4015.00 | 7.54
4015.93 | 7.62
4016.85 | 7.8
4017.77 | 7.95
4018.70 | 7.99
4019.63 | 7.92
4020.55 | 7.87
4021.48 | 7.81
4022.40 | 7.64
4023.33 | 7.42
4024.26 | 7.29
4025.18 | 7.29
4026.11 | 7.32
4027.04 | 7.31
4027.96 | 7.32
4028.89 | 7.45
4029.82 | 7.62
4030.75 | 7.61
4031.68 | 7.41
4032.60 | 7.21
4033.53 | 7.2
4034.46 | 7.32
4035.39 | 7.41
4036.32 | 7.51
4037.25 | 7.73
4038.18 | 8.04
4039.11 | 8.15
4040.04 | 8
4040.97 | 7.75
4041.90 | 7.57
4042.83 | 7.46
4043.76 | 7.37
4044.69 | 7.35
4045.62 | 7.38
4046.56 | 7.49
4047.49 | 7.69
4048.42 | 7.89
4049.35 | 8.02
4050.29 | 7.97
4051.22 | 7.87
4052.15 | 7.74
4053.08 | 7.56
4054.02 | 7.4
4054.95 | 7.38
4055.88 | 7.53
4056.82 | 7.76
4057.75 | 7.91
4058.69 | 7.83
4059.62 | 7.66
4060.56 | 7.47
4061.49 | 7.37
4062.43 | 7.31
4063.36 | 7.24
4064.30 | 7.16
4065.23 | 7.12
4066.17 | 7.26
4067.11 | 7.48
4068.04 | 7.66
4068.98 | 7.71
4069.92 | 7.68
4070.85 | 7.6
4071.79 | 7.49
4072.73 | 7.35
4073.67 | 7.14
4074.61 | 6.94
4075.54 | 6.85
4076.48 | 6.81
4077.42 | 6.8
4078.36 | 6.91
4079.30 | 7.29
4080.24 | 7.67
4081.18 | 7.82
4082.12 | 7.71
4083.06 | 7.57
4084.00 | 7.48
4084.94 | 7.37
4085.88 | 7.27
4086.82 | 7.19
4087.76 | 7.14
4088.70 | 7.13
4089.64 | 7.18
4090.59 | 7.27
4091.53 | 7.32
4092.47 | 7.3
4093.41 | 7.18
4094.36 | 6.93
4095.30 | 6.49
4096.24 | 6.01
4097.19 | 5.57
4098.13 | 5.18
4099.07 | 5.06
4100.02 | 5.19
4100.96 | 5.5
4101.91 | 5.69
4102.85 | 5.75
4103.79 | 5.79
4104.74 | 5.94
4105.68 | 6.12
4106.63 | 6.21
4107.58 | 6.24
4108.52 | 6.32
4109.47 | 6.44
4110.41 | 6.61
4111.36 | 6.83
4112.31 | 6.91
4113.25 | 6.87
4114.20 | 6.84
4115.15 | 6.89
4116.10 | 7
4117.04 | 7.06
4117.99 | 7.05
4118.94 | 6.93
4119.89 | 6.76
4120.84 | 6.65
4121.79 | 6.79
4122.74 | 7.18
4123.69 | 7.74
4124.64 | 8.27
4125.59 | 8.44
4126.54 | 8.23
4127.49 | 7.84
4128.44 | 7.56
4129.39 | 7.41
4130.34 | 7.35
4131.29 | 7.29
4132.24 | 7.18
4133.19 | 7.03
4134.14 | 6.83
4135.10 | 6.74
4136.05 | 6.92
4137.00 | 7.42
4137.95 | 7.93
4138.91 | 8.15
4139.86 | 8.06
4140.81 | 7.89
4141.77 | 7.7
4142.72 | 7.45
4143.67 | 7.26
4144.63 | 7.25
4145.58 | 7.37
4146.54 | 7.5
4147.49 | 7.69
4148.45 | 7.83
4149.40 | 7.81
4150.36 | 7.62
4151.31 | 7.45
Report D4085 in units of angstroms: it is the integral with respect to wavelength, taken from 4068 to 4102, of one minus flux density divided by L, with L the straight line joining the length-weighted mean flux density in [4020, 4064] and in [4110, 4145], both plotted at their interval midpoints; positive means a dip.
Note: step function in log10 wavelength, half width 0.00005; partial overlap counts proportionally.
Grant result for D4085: 2.31 angstroms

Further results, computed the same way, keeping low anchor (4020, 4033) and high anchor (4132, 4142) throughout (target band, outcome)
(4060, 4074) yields 0.1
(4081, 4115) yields 4.0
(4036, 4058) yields -0.6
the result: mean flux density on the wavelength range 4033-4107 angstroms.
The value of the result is 7.17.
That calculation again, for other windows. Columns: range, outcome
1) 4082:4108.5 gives 6.51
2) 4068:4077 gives 7.3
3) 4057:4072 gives 7.5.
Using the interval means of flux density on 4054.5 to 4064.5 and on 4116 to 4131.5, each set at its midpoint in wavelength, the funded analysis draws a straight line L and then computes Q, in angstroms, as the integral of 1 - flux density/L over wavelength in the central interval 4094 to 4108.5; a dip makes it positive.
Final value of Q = 3.1 angstroms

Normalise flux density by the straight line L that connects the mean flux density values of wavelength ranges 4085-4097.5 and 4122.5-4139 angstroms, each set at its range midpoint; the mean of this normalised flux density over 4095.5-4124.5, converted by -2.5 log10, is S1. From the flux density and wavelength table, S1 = 0.13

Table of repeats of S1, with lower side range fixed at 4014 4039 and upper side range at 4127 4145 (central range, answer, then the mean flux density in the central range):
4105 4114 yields 0.15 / 6.5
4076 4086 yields 0.02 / 7.34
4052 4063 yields -0.01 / 7.57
